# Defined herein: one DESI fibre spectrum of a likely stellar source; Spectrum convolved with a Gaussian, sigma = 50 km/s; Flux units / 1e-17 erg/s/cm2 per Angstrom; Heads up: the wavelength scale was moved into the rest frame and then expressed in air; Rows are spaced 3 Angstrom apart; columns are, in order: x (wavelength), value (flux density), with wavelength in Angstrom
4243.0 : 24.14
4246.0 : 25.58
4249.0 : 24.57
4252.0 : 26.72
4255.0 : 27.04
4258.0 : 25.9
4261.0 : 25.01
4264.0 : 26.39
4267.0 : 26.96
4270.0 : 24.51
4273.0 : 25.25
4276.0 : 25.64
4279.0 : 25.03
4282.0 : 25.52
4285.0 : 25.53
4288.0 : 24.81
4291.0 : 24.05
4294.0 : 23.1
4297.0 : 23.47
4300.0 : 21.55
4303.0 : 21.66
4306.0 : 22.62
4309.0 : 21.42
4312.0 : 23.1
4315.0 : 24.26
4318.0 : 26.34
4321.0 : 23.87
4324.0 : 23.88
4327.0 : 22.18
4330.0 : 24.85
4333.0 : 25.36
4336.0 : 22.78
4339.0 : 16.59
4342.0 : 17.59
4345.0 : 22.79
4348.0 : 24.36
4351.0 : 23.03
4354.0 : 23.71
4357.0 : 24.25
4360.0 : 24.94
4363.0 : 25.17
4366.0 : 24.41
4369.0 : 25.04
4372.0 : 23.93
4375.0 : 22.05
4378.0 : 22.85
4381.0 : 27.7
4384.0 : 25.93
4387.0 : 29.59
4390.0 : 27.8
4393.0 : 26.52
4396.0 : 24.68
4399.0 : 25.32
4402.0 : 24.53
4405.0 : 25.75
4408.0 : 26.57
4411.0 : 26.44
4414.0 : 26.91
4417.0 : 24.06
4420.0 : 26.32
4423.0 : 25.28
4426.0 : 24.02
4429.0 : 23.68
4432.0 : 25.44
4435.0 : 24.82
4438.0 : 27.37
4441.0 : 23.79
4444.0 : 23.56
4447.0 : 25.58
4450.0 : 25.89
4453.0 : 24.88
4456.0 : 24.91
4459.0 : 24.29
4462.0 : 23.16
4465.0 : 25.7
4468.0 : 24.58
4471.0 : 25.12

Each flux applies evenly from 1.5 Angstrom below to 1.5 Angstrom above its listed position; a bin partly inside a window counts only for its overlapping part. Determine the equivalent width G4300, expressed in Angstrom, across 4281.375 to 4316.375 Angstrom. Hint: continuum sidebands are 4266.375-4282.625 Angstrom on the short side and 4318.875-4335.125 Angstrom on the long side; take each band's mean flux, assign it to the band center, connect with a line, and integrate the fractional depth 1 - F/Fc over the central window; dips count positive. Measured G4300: 2.0 Angstrom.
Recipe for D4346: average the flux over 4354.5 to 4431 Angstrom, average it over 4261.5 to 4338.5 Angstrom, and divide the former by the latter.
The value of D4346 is 1.05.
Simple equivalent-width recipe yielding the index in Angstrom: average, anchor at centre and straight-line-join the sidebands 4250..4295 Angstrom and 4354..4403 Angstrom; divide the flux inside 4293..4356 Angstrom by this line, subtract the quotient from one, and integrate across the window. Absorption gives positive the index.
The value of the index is 6.4 Angstrom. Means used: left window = 25.4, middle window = 22.8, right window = 25.3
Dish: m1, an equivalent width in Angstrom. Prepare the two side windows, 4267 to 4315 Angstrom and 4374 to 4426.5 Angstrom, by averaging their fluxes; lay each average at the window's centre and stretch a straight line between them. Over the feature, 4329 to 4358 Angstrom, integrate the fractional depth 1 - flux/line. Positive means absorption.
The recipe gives 2.74 Angstrom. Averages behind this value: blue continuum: 23.9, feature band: 22.5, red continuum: 25.8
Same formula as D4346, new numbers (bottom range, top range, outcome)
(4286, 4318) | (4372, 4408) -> 1.11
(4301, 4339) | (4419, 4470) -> 1.07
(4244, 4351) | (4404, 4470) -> 1.05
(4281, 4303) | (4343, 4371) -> 1.01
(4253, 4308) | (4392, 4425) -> 1.04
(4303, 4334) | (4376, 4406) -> 1.10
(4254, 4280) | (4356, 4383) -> 0.95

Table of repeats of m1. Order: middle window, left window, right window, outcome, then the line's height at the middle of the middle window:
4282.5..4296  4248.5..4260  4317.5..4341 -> 0.1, 24.7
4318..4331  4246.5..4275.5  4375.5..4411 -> 1.0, 25.9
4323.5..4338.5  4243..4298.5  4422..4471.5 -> 1.1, 25.1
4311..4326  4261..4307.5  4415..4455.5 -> 0.2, 24.6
